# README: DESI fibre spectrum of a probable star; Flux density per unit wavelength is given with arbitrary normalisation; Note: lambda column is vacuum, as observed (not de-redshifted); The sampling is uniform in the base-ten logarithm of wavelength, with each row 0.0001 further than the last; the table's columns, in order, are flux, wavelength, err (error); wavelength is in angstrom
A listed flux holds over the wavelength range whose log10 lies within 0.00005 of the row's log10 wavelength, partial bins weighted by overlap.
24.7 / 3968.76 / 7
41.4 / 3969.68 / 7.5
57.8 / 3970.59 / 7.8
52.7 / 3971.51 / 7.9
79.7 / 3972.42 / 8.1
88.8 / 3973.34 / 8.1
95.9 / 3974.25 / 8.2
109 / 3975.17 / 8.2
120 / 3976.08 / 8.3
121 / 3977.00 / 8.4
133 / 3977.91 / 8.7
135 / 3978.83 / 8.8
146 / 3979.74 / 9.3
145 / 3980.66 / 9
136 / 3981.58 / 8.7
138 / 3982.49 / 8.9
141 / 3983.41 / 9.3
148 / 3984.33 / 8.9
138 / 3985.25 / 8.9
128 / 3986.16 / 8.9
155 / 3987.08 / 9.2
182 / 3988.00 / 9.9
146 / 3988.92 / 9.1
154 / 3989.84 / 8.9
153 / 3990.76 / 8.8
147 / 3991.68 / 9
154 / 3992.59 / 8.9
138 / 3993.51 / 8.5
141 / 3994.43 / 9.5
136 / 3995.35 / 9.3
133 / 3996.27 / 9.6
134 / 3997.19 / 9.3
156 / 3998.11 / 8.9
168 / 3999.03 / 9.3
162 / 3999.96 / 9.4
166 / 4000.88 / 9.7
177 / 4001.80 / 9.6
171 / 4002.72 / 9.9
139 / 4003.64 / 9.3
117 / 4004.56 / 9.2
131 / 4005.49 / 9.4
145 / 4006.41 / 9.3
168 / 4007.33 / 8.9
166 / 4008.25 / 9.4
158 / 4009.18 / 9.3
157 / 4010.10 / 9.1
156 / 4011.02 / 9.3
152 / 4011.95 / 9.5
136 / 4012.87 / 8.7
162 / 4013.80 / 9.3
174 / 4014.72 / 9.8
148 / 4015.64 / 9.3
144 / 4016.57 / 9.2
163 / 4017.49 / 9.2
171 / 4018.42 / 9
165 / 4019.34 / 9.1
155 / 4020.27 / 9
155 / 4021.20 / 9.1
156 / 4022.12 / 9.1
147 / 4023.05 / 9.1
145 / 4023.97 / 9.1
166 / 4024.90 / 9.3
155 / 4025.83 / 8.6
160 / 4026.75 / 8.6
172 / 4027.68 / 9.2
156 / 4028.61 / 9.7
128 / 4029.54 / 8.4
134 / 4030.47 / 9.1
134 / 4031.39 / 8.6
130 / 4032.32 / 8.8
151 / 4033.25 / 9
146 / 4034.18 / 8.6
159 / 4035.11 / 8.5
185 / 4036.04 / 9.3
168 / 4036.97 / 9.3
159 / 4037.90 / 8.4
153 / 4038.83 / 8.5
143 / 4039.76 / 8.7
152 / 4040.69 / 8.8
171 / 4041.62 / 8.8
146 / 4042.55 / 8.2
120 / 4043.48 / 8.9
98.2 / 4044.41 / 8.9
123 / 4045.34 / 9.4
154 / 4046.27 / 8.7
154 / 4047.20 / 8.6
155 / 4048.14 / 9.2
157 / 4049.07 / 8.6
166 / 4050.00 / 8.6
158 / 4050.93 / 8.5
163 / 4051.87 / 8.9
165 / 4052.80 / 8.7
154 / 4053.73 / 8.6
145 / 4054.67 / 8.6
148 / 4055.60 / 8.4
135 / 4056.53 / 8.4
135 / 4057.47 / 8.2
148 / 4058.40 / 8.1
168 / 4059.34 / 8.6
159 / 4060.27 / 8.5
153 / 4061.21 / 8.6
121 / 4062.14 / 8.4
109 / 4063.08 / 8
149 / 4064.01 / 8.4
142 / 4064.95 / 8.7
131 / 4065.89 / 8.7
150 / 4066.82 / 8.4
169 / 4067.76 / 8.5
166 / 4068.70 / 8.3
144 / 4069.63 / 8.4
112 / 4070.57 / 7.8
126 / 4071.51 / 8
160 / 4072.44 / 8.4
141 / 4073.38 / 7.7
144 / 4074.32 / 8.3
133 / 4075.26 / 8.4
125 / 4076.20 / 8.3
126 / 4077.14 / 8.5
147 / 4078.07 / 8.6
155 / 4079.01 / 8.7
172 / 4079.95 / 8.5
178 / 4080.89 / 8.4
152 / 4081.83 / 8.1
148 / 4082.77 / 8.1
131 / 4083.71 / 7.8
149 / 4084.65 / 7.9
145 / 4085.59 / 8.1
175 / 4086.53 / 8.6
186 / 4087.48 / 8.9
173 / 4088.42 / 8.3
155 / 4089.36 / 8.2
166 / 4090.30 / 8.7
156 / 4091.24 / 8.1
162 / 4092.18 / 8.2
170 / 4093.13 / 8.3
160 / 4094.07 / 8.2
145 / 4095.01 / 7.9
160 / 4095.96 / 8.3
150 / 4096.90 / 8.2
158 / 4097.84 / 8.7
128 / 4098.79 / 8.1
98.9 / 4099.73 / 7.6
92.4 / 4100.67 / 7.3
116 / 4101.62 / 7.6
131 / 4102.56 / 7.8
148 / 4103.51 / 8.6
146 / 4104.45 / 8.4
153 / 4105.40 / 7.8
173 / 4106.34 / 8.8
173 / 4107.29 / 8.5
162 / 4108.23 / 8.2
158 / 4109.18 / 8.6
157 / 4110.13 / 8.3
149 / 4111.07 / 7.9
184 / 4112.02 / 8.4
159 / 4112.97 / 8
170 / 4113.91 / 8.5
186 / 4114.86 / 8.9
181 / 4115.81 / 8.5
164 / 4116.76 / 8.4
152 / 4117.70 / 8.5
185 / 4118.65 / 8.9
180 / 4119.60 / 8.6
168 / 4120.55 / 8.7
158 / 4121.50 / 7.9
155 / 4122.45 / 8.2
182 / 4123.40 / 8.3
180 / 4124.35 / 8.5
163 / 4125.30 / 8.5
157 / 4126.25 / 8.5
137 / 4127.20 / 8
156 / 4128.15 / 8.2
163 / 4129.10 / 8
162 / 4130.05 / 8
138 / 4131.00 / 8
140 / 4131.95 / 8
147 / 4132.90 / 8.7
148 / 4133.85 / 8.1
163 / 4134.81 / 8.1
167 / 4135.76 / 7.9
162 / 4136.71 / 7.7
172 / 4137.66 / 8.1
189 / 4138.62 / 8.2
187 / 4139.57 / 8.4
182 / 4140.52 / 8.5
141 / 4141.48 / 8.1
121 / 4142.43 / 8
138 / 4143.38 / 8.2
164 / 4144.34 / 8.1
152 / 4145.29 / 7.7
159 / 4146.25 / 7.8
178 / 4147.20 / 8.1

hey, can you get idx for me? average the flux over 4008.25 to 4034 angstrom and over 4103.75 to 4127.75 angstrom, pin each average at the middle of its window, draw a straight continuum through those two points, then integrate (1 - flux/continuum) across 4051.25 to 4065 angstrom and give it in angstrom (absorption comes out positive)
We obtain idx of 1.0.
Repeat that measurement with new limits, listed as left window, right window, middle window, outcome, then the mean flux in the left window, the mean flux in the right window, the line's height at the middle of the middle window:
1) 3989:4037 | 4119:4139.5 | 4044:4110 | 4.0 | 153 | 162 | 158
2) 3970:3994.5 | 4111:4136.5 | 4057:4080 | 1.0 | 128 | 163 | 149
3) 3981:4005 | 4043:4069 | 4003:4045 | -1.1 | 148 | 146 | 147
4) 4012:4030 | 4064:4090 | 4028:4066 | 1.4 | 156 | 150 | 153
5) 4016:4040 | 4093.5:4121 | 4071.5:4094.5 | 0.1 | 154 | 155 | 155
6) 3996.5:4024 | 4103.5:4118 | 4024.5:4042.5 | 0.4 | 155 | 164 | 157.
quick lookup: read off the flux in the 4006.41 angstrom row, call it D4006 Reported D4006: 145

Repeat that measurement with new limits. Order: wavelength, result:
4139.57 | 187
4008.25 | 166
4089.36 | 155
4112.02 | 184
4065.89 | 131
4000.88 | 166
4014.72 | 174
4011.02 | 156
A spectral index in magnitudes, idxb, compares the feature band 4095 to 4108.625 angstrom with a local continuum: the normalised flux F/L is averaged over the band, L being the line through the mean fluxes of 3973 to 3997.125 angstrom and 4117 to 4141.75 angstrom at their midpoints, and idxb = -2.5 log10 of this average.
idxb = 0.12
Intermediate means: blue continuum 137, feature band 142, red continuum 163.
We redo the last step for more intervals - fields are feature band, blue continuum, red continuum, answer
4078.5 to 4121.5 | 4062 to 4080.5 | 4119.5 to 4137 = -0.047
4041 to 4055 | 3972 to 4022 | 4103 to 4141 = 0.030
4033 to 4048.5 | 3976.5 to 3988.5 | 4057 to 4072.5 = -0.047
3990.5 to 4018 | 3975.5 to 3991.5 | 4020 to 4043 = -0.036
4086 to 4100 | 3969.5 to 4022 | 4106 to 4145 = 0.002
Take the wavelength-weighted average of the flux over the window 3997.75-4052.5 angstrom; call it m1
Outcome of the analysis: 153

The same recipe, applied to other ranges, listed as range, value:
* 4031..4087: 148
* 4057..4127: 153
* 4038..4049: 144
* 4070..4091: 150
